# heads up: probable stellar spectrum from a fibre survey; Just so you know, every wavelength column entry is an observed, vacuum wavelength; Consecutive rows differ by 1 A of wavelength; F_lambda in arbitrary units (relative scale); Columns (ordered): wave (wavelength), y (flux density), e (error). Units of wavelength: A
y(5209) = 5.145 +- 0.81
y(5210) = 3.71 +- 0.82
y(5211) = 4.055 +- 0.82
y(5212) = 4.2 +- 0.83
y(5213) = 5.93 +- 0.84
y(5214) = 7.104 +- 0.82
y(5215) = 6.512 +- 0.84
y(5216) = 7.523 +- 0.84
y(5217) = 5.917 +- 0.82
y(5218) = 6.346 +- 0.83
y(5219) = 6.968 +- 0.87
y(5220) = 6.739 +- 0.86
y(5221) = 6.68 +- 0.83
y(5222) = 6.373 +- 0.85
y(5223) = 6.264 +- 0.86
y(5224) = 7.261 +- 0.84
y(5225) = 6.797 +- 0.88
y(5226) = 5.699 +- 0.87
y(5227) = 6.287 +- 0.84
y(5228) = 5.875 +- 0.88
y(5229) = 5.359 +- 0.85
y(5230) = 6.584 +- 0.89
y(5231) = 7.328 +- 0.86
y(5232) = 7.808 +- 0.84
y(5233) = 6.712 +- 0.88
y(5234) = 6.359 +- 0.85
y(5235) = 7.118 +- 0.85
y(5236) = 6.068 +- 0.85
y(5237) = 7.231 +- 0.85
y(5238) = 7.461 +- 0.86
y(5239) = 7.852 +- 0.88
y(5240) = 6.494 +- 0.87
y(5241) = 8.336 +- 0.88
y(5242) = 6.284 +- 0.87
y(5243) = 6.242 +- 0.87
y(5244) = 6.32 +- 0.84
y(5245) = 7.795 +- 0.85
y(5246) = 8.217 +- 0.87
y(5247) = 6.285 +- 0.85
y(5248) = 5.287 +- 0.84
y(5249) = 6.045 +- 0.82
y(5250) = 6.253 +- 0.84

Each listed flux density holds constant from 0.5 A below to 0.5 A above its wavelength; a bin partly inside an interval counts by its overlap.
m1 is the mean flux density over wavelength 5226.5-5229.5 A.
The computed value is 5.84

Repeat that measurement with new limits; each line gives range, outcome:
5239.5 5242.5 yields 7.04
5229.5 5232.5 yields 7.24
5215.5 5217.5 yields 6.72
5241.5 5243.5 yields 6.26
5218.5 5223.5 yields 6.6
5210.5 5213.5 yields 4.73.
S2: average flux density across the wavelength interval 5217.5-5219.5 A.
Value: 6.66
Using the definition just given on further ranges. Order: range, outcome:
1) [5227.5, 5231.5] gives 6.29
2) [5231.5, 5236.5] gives 6.81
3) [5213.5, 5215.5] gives 6.81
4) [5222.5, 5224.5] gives 6.76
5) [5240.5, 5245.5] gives 7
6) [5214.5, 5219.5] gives 6.65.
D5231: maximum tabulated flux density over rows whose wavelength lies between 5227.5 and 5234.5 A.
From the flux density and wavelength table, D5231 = 7.808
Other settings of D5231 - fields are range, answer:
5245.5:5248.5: 8.217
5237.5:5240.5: 7.852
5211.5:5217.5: 7.523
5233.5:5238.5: 7.461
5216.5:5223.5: 6.968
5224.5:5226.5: 6.797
